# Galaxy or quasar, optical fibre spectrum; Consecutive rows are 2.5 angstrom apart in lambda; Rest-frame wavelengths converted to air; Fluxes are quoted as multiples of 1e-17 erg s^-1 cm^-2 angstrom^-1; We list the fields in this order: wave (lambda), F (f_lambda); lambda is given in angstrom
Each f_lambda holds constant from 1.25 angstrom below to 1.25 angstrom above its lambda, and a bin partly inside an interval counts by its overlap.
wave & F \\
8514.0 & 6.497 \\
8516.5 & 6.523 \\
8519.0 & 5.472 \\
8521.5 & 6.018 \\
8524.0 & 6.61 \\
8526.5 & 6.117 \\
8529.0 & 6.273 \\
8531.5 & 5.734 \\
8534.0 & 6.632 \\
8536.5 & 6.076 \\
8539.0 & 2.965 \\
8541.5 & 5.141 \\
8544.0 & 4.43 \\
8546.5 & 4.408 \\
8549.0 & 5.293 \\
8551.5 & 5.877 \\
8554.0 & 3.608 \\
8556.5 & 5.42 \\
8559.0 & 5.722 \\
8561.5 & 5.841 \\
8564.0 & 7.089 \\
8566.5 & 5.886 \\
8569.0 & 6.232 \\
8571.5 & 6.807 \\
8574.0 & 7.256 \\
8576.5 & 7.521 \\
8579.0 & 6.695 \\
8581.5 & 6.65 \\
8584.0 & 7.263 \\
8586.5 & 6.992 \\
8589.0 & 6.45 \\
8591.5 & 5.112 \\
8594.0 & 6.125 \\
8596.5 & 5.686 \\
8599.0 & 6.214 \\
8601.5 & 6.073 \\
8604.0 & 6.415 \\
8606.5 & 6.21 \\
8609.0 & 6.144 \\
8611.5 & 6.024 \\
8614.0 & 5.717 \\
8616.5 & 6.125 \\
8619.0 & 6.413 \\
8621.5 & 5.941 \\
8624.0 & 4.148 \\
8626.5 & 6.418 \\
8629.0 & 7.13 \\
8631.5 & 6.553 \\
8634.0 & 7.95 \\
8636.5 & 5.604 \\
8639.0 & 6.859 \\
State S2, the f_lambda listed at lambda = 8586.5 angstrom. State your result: 6.992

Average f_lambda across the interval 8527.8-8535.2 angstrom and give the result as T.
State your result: 6.21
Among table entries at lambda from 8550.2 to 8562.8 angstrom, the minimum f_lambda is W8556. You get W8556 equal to 3.608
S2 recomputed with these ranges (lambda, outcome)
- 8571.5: 6.807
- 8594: 6.125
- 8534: 6.632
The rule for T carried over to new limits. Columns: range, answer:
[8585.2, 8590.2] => 6.73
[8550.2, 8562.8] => 5.3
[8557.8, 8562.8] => 5.8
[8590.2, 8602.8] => 5.85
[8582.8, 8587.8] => 7.12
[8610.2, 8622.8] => 6.04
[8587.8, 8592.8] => 5.78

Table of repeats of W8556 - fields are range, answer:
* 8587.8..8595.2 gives 5.112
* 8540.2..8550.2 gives 4.408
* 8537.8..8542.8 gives 2.965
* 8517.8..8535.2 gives 5.472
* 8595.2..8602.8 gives 5.686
